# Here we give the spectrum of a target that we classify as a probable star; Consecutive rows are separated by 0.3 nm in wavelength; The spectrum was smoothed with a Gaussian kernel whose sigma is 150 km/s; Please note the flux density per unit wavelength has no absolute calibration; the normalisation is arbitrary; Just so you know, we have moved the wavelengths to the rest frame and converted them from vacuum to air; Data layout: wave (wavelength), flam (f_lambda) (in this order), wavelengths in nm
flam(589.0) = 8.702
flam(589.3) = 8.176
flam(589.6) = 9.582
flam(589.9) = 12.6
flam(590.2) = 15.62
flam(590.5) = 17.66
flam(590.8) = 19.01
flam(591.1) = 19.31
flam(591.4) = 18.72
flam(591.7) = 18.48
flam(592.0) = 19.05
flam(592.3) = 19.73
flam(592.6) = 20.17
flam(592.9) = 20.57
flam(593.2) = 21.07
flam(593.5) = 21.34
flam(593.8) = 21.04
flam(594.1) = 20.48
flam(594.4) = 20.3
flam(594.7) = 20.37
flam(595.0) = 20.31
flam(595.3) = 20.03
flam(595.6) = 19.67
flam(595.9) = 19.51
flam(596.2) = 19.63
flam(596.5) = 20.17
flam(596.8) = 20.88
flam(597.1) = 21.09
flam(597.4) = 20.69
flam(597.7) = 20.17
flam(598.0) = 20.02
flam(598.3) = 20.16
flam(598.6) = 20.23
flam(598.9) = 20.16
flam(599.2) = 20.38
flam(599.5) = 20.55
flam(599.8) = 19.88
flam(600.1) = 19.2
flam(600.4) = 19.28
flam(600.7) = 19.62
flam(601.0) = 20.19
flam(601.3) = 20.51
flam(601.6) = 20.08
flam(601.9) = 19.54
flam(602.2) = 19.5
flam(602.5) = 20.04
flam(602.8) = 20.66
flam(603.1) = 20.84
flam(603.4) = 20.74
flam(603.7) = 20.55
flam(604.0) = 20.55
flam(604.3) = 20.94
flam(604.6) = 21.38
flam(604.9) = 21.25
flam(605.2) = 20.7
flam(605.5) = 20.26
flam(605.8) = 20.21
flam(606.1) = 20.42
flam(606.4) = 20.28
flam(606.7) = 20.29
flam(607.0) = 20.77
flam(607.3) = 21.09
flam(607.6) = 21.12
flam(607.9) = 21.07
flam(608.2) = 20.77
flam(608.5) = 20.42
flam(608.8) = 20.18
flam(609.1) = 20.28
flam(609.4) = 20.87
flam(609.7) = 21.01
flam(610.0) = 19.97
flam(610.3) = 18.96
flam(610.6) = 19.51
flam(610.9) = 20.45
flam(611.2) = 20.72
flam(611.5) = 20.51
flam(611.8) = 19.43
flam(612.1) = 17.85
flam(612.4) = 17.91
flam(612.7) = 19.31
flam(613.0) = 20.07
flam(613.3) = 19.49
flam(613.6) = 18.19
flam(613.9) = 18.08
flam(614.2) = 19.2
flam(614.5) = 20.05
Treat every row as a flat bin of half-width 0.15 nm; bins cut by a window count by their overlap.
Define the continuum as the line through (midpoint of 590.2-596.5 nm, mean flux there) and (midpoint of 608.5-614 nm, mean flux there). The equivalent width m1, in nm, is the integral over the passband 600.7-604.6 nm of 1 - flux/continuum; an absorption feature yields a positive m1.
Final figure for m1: -0.134 nm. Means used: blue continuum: 19.7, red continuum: 19.6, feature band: 20.4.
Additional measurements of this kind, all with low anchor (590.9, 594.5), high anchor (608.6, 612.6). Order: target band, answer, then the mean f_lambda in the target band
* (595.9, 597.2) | -0.02 nm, 20.3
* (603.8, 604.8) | -0.05 nm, 21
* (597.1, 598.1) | -0.02 nm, 20.4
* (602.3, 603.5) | -0.04 nm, 20.5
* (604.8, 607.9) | -0.12 nm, 20.6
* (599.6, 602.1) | 0.02 nm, 19.8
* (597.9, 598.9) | -0.01 nm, 20.1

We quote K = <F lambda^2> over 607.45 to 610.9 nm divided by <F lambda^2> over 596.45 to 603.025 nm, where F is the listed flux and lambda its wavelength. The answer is 1.0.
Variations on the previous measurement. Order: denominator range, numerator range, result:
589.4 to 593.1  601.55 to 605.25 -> 1.22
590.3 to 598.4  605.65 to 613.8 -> 1.06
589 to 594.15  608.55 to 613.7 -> 1.20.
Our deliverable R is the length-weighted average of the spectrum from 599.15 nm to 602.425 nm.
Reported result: 19.9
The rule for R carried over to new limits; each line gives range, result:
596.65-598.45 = 20.5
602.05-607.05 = 20.5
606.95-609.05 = 20.8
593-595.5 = 20.6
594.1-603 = 20.1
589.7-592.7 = 17.9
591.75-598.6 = 20.3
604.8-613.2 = 20.2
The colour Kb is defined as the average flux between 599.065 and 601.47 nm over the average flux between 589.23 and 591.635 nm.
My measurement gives 1.29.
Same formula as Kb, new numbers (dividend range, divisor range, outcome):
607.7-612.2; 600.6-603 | 1.01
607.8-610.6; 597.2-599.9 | 1.00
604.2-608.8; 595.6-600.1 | 1.03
